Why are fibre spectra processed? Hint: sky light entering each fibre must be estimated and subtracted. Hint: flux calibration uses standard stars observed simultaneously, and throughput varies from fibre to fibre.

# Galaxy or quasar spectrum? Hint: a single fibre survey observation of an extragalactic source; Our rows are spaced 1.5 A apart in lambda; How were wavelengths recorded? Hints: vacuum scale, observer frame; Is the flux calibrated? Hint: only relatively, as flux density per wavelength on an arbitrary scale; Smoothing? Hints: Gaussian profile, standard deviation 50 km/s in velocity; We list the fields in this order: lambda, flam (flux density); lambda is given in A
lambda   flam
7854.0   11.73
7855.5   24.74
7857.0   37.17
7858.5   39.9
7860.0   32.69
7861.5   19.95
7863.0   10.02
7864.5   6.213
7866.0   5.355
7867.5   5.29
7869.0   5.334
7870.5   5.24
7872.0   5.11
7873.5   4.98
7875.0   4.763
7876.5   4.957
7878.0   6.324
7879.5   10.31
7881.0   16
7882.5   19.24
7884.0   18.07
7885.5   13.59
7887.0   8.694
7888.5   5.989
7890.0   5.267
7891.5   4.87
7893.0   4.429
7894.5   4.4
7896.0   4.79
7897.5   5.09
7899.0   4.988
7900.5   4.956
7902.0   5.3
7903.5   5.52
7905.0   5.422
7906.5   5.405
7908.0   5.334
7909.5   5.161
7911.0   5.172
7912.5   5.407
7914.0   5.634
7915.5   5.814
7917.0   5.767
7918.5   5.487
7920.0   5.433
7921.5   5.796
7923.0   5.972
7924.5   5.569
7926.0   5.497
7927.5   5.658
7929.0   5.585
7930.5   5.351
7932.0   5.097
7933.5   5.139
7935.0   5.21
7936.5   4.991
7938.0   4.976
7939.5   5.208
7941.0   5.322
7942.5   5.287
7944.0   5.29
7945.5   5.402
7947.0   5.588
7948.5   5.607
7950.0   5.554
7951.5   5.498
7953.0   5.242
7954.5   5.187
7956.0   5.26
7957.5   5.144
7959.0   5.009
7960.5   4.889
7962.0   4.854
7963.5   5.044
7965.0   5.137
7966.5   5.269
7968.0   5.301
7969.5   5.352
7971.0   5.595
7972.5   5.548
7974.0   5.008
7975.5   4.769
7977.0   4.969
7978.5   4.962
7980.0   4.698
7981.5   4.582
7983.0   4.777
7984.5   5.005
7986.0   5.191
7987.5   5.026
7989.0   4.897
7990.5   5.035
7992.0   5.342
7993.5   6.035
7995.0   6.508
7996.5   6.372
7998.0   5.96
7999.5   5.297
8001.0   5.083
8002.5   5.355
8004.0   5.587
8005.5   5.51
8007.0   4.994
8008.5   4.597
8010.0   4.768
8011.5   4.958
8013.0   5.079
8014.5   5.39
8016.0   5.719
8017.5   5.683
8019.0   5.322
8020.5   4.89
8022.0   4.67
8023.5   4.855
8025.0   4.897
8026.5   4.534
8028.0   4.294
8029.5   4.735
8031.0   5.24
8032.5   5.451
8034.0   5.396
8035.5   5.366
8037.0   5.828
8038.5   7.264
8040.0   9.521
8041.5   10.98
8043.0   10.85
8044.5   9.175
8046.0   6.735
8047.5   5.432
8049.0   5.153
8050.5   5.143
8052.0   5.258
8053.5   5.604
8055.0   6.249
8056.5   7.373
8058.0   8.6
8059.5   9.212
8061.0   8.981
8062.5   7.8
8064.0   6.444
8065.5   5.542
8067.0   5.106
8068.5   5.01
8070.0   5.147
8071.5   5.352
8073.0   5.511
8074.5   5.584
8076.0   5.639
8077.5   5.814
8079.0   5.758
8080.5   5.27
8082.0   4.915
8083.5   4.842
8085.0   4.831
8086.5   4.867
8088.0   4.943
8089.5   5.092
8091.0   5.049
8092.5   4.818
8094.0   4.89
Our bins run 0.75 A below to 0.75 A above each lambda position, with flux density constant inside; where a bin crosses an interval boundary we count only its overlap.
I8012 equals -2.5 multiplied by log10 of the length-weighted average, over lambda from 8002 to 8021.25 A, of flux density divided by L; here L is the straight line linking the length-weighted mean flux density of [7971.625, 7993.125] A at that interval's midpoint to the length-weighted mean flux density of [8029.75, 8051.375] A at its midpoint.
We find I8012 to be 0.14 mag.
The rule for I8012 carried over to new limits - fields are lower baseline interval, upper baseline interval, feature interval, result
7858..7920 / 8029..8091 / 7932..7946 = 0.44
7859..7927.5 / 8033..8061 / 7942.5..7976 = 0.38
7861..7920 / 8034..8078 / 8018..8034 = 0.35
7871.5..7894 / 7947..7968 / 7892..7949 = 0.28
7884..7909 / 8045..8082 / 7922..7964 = 0.17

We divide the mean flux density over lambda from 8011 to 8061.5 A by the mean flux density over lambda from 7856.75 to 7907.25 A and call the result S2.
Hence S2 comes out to 0.63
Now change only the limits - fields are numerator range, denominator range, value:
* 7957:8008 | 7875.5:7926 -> 0.75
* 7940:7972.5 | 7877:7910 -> 0.69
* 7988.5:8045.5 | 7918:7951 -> 1.08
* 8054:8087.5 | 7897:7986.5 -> 1.15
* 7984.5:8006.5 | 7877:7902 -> 0.65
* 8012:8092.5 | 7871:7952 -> 0.95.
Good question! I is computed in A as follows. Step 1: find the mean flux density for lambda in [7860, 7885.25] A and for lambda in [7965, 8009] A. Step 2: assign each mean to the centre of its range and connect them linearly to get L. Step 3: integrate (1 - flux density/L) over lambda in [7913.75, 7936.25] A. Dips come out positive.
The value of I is 6.6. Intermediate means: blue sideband 9.98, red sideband 5.26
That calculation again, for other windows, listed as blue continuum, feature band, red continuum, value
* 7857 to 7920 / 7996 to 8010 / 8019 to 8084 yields 3.24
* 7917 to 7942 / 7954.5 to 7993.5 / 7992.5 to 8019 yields 2.50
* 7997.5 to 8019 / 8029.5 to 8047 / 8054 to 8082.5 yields -4.51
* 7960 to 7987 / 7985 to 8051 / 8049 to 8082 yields -2.06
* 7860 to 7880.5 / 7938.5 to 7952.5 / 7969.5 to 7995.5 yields 1.75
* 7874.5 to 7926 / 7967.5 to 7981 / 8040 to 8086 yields 3.20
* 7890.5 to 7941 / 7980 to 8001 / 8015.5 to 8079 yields 1.69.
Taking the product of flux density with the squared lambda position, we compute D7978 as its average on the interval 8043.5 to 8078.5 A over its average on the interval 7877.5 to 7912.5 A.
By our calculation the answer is 0.88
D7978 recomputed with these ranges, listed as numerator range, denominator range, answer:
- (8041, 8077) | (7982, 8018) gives 1.28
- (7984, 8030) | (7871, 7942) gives 0.83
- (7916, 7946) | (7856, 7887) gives 0.41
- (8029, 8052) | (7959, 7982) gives 1.36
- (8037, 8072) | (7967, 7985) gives 1.42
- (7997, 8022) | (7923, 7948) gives 1.00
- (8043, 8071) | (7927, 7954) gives 1.29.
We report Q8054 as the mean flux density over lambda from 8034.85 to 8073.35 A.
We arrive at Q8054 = 6.89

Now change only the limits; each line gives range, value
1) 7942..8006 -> 5.28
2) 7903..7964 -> 5.36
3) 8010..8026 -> 5.12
